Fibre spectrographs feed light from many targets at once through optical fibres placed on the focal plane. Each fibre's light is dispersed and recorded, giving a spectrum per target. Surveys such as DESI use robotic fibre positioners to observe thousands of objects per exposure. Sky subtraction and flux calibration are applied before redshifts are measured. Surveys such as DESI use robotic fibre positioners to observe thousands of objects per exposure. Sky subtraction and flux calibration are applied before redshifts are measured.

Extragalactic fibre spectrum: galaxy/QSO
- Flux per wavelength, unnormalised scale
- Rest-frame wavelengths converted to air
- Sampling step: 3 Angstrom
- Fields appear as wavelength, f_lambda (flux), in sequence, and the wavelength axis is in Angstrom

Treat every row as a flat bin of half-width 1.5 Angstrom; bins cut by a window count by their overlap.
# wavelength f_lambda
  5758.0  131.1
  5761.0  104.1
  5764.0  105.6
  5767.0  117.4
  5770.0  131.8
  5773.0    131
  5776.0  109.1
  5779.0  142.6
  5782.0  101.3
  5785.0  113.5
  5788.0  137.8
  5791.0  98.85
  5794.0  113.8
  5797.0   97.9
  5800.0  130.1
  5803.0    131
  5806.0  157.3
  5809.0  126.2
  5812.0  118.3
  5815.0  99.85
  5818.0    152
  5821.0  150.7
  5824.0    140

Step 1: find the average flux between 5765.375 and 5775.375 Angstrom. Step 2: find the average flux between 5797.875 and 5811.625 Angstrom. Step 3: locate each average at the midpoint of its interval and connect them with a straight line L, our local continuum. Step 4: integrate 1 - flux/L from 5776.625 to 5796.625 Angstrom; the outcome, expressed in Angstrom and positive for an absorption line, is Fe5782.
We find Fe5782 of 1.9 Angstrom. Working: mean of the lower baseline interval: 125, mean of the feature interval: 116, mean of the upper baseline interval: 133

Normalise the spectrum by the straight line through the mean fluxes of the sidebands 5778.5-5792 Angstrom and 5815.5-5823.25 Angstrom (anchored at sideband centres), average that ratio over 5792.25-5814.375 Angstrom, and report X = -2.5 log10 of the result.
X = 0.07 mag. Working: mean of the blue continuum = 118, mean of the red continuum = 144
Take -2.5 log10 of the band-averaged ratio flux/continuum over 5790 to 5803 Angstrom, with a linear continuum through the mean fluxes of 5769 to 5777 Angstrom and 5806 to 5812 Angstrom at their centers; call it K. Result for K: 0.15 mag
